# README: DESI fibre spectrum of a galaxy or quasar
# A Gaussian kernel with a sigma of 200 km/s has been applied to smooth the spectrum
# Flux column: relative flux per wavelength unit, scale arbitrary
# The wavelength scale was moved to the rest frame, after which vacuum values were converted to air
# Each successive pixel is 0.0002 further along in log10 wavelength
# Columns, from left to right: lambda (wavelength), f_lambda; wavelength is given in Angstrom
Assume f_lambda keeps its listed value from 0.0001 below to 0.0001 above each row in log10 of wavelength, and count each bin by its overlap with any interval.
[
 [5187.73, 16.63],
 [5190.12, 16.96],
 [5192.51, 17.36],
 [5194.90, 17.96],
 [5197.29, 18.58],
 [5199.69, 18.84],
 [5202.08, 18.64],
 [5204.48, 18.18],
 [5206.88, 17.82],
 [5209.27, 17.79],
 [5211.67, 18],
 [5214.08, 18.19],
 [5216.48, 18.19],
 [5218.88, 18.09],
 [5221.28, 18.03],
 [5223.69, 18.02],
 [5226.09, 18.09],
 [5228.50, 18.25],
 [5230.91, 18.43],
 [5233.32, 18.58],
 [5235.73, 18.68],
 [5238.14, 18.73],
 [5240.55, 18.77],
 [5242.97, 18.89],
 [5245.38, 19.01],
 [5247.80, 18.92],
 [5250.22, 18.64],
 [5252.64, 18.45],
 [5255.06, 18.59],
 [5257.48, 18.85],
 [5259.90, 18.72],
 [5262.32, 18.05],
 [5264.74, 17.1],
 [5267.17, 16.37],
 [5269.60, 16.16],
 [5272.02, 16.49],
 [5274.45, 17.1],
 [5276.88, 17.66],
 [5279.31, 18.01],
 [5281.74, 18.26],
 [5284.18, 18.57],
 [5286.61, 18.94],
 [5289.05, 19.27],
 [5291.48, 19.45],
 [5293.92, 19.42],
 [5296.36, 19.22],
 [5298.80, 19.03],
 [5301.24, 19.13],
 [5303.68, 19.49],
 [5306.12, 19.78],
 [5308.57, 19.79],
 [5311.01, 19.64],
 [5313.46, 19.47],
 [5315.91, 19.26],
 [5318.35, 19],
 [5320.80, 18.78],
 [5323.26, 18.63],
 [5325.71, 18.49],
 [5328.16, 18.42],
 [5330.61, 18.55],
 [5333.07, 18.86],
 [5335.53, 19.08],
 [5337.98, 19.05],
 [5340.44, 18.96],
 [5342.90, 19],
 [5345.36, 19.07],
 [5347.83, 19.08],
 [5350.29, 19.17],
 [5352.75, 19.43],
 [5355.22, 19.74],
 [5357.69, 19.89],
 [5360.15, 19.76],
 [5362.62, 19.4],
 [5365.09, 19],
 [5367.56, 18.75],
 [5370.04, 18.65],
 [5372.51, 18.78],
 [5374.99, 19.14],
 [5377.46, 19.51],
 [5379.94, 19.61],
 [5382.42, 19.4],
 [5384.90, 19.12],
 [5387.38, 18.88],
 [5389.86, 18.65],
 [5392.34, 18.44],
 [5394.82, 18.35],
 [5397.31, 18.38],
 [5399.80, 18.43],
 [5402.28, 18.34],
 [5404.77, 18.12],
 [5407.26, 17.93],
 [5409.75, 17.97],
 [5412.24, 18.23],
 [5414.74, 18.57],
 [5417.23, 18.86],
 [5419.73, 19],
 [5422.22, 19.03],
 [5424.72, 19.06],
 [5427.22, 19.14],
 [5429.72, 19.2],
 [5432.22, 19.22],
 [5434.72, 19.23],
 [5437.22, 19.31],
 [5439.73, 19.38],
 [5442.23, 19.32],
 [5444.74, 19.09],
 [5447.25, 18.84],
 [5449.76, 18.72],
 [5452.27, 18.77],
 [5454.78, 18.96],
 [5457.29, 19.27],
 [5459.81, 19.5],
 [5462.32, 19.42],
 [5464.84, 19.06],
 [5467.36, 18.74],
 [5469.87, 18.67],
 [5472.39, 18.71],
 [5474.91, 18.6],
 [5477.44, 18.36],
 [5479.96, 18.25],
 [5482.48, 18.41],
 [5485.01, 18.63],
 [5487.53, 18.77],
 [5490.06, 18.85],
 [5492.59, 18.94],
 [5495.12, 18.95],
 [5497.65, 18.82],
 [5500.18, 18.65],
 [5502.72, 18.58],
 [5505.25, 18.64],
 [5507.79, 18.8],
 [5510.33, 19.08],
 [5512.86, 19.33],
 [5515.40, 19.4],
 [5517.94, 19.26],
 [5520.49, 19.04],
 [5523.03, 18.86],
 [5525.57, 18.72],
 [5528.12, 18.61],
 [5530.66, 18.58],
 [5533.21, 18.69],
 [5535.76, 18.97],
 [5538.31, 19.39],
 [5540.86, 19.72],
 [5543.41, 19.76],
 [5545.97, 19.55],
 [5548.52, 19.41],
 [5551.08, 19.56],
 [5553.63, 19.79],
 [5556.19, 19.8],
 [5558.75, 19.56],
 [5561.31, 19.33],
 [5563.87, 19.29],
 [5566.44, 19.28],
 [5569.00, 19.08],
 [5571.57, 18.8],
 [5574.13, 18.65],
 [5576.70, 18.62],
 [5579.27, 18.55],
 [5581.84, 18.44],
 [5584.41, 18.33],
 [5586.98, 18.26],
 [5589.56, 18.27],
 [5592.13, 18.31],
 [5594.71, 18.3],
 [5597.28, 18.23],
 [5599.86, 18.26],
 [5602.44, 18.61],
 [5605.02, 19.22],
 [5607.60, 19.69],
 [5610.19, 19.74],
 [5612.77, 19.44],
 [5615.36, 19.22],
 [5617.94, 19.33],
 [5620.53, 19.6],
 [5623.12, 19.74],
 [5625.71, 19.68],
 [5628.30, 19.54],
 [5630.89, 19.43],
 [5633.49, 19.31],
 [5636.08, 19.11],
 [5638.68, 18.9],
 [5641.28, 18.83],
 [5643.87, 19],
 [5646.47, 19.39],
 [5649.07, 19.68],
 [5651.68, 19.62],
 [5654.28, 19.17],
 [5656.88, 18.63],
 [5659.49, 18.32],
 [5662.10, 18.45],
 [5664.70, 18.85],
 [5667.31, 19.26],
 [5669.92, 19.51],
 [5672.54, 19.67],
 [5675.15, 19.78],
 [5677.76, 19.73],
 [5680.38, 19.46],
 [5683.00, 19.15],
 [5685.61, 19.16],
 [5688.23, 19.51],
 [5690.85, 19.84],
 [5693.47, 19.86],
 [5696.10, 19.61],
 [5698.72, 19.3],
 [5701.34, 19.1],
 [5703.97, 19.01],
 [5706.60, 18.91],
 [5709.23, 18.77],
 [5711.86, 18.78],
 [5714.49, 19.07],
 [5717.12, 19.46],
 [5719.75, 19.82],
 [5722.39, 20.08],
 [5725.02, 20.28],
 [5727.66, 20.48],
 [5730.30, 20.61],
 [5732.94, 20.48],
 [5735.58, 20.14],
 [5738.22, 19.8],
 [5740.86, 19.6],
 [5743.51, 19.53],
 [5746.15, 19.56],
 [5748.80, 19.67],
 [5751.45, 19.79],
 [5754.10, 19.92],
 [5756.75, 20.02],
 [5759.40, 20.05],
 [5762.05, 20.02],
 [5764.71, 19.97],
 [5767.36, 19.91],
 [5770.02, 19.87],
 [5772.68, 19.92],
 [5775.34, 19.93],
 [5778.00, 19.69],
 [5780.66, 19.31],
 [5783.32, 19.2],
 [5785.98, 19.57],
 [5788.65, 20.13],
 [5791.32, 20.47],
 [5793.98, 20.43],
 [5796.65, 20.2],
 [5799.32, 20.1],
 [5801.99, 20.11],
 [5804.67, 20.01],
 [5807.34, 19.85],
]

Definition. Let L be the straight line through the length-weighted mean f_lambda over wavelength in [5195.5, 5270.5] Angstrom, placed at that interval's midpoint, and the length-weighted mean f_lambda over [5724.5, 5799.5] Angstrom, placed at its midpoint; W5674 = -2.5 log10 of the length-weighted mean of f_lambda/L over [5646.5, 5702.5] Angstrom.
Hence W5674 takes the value 0.02 mag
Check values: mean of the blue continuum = 18.3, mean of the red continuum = 19.9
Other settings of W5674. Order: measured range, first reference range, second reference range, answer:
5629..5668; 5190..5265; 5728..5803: 0.029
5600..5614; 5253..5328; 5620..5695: -0.002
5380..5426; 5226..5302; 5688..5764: 0.008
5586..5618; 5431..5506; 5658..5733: 0.022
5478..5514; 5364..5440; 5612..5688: 0.013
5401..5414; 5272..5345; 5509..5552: 0.051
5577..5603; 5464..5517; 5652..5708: 0.039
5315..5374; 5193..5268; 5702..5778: -0.023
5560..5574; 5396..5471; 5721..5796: 0.011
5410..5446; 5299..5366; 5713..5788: 0.018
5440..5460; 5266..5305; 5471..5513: -0.024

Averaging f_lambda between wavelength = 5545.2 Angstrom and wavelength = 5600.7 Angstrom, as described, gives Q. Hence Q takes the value 18.9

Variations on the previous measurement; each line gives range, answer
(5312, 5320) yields 19.2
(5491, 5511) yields 18.8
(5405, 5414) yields 18.1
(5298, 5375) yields 19.1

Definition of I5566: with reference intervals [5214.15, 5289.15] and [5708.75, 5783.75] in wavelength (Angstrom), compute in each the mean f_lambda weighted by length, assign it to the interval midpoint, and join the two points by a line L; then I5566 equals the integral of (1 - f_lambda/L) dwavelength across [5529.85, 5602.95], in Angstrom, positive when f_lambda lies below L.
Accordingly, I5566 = 1.0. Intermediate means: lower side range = 18.2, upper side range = 19.8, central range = 18.9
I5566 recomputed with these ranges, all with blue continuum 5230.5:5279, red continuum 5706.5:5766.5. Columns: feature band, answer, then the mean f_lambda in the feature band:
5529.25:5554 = -0.3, 19.3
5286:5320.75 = -2.0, 19.3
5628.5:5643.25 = 0.2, 19.1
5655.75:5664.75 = 0.5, 18.5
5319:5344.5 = -0.6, 18.8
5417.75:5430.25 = -0.2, 19.1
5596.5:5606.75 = 0.4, 18.6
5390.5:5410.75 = 0.4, 18.3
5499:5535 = 0.3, 18.9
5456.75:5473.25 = -0.2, 19.1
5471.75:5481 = 0.2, 18.5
